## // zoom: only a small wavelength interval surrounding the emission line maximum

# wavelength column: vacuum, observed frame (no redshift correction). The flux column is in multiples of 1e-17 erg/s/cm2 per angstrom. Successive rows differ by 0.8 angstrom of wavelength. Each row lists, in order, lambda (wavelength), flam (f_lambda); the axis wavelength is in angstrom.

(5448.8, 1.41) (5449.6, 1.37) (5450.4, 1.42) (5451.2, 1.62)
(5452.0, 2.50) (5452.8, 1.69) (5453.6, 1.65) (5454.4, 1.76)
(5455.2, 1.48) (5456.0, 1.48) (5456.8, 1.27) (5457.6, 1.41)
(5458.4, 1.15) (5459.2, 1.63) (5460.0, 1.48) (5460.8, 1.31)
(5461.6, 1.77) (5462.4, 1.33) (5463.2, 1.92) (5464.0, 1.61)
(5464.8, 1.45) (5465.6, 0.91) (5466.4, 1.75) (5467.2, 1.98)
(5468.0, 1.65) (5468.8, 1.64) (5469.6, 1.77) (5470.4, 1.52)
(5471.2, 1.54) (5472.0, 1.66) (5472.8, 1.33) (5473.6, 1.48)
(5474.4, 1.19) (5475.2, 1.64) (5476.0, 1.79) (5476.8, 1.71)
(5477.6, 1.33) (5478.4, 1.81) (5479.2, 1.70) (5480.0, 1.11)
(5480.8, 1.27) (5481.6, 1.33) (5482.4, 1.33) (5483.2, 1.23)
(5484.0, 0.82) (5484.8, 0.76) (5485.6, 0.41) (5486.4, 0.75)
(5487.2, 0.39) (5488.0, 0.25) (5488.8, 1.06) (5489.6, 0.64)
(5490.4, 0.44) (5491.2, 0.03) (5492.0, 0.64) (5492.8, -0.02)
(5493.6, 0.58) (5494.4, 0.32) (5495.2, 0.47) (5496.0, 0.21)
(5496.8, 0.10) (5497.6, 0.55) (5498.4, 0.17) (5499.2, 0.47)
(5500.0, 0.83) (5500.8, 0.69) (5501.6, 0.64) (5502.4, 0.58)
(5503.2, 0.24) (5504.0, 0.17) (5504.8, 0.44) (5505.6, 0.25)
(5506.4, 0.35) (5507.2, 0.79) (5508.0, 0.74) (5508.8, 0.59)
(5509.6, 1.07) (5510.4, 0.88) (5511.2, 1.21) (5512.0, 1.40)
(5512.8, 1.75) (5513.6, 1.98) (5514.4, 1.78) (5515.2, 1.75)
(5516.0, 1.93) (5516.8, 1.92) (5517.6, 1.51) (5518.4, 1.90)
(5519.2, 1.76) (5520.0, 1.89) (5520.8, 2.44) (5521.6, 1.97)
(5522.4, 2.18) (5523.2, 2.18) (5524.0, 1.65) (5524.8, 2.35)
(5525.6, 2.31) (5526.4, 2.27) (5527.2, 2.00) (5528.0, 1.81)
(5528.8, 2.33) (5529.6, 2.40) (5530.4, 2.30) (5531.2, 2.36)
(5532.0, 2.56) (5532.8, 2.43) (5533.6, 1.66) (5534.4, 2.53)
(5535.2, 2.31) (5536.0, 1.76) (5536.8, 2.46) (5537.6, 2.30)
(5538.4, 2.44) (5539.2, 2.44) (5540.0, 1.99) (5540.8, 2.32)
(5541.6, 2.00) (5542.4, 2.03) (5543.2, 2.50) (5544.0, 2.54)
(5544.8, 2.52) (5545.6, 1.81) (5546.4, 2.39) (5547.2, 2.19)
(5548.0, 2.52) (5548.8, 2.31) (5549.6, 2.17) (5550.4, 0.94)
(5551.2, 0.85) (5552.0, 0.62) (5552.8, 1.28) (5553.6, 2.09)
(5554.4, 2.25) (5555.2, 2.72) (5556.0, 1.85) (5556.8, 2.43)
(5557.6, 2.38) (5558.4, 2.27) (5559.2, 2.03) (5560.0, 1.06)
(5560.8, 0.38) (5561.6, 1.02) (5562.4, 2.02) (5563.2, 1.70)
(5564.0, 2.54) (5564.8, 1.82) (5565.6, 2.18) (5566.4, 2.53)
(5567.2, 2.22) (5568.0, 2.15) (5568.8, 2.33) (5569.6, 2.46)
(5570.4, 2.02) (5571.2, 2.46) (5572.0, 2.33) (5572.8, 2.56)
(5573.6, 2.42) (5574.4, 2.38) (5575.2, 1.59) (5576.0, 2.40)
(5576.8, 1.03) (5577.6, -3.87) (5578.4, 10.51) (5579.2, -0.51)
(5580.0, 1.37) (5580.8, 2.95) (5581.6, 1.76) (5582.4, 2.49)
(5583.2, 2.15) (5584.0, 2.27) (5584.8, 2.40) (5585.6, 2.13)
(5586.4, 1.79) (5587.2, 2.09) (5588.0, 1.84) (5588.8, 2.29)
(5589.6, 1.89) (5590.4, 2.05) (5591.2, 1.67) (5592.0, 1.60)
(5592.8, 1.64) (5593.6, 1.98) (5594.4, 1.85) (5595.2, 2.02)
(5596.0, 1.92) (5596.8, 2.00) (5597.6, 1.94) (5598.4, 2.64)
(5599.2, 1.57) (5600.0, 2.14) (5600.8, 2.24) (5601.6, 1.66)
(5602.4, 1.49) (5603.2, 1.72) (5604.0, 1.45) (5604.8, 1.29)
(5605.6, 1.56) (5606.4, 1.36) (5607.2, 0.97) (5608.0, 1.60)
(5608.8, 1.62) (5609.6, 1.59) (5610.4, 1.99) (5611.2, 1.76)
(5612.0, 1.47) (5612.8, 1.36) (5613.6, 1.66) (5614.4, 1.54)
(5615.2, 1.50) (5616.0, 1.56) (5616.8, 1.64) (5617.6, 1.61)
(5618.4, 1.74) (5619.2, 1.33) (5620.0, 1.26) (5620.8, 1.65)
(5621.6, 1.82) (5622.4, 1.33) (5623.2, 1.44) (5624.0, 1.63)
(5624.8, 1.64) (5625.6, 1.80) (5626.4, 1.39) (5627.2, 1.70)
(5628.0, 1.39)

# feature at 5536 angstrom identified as C IV 1549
